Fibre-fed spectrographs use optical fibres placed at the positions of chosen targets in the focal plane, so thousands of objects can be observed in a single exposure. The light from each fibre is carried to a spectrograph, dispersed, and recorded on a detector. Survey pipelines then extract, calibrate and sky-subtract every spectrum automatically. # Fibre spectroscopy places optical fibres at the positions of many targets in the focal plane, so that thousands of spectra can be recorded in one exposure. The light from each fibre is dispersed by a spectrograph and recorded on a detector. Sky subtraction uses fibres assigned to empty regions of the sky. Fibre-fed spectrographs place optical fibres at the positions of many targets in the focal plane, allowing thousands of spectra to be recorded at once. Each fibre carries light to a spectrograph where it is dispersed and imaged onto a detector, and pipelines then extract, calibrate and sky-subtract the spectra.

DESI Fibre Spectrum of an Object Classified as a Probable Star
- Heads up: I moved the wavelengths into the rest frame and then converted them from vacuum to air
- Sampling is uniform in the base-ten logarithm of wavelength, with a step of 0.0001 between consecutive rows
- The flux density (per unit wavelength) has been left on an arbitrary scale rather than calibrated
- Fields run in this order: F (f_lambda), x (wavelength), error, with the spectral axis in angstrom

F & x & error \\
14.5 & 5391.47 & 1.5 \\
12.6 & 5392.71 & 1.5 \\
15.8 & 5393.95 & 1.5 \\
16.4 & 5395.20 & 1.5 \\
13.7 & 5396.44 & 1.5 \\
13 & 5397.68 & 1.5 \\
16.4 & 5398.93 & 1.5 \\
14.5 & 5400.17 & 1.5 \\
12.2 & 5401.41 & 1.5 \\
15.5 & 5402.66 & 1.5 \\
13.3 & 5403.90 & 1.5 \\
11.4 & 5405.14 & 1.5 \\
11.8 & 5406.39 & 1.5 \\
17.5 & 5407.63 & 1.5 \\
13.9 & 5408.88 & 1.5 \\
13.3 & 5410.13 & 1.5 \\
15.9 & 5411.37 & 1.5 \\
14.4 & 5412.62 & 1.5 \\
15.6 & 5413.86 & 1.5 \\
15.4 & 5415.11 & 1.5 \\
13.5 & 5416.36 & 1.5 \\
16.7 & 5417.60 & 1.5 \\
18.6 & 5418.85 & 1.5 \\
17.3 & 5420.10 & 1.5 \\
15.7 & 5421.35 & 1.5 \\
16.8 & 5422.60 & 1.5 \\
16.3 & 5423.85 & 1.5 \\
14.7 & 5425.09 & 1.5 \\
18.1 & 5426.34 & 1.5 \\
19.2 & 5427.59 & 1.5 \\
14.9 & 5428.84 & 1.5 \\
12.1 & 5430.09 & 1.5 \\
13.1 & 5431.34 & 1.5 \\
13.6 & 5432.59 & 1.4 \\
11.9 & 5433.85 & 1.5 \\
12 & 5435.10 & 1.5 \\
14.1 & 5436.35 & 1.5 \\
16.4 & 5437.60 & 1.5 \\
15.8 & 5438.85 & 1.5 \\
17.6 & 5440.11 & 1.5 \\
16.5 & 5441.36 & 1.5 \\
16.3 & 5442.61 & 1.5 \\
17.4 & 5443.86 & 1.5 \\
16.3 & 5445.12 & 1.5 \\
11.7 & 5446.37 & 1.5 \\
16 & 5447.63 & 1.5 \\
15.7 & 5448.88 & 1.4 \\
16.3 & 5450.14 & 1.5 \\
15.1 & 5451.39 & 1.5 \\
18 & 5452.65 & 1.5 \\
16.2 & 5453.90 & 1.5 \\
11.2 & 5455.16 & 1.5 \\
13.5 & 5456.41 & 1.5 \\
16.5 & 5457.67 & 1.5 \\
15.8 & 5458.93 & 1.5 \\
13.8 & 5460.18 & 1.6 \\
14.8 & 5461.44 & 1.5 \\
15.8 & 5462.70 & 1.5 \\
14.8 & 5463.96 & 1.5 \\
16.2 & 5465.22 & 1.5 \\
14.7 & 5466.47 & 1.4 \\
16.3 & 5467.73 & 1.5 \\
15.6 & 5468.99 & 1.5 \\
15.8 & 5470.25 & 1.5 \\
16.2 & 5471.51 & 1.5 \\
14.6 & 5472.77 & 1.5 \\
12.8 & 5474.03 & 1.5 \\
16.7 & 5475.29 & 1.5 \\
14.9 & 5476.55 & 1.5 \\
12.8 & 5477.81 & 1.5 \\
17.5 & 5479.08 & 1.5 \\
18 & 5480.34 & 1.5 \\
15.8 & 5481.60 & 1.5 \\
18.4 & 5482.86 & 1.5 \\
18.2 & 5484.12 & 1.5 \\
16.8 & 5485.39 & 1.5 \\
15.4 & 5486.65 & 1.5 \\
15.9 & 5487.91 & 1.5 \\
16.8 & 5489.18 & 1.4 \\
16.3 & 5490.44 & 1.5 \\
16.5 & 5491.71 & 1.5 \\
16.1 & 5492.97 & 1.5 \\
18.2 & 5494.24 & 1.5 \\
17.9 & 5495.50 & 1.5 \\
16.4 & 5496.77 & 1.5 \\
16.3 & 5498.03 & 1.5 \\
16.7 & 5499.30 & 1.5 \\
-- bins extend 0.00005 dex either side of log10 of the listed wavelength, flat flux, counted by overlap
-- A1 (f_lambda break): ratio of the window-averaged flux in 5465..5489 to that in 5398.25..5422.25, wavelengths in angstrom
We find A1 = 1.07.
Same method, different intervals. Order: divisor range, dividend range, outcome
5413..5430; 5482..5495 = 1.04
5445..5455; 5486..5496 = 1.08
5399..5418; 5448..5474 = 1.06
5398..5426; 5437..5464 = 1.03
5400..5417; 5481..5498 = 1.19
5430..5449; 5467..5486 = 1.08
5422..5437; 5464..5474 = 1.05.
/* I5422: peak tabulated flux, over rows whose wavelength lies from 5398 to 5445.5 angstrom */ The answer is 19.2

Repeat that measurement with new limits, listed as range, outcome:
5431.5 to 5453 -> 18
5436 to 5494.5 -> 18.4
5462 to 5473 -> 16.3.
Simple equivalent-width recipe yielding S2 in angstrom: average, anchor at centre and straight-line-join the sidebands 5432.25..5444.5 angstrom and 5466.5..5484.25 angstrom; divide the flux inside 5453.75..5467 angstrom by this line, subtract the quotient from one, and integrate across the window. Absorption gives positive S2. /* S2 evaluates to 0.7 angstrom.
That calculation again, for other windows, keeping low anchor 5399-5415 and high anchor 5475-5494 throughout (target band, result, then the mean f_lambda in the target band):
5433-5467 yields 0.6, 15.2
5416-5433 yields -1.3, 15.8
